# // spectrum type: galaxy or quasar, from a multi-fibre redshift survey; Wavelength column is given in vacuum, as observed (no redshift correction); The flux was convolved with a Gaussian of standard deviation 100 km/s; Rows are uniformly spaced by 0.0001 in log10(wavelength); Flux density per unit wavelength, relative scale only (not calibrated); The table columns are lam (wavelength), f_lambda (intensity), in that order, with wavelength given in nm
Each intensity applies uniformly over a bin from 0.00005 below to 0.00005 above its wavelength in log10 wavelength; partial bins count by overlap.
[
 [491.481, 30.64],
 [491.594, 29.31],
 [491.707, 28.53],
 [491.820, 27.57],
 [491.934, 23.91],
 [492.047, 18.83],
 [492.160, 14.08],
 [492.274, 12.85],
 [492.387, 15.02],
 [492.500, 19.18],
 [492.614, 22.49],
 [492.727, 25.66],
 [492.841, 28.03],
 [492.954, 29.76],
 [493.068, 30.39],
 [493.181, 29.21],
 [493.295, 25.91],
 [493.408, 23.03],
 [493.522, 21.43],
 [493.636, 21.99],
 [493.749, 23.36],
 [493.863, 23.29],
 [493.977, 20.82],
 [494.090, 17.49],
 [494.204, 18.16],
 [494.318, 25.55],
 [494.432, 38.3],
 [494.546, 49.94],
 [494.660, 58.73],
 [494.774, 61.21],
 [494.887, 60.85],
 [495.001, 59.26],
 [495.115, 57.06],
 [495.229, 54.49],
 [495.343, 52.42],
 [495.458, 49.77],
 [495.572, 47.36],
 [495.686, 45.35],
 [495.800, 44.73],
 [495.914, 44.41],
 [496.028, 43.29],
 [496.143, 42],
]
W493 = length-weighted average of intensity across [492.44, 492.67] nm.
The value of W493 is 20.7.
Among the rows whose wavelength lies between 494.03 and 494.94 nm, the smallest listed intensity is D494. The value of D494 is 17.49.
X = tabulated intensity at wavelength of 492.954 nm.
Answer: 29.76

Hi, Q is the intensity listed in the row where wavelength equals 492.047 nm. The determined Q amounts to 18.83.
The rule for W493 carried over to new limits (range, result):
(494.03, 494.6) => 29.7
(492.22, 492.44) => 14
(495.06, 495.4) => 54.7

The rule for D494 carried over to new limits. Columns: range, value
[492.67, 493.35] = 25.66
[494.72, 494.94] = 60.85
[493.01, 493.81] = 21.43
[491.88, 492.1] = 18.83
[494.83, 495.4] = 52.42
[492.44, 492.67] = 19.18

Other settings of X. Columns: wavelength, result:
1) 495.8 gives 44.73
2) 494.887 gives 60.85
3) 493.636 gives 21.99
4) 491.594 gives 29.31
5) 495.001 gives 59.26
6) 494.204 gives 18.16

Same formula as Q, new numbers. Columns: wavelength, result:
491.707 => 28.53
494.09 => 17.49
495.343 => 52.42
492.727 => 25.66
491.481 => 30.64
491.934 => 23.91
